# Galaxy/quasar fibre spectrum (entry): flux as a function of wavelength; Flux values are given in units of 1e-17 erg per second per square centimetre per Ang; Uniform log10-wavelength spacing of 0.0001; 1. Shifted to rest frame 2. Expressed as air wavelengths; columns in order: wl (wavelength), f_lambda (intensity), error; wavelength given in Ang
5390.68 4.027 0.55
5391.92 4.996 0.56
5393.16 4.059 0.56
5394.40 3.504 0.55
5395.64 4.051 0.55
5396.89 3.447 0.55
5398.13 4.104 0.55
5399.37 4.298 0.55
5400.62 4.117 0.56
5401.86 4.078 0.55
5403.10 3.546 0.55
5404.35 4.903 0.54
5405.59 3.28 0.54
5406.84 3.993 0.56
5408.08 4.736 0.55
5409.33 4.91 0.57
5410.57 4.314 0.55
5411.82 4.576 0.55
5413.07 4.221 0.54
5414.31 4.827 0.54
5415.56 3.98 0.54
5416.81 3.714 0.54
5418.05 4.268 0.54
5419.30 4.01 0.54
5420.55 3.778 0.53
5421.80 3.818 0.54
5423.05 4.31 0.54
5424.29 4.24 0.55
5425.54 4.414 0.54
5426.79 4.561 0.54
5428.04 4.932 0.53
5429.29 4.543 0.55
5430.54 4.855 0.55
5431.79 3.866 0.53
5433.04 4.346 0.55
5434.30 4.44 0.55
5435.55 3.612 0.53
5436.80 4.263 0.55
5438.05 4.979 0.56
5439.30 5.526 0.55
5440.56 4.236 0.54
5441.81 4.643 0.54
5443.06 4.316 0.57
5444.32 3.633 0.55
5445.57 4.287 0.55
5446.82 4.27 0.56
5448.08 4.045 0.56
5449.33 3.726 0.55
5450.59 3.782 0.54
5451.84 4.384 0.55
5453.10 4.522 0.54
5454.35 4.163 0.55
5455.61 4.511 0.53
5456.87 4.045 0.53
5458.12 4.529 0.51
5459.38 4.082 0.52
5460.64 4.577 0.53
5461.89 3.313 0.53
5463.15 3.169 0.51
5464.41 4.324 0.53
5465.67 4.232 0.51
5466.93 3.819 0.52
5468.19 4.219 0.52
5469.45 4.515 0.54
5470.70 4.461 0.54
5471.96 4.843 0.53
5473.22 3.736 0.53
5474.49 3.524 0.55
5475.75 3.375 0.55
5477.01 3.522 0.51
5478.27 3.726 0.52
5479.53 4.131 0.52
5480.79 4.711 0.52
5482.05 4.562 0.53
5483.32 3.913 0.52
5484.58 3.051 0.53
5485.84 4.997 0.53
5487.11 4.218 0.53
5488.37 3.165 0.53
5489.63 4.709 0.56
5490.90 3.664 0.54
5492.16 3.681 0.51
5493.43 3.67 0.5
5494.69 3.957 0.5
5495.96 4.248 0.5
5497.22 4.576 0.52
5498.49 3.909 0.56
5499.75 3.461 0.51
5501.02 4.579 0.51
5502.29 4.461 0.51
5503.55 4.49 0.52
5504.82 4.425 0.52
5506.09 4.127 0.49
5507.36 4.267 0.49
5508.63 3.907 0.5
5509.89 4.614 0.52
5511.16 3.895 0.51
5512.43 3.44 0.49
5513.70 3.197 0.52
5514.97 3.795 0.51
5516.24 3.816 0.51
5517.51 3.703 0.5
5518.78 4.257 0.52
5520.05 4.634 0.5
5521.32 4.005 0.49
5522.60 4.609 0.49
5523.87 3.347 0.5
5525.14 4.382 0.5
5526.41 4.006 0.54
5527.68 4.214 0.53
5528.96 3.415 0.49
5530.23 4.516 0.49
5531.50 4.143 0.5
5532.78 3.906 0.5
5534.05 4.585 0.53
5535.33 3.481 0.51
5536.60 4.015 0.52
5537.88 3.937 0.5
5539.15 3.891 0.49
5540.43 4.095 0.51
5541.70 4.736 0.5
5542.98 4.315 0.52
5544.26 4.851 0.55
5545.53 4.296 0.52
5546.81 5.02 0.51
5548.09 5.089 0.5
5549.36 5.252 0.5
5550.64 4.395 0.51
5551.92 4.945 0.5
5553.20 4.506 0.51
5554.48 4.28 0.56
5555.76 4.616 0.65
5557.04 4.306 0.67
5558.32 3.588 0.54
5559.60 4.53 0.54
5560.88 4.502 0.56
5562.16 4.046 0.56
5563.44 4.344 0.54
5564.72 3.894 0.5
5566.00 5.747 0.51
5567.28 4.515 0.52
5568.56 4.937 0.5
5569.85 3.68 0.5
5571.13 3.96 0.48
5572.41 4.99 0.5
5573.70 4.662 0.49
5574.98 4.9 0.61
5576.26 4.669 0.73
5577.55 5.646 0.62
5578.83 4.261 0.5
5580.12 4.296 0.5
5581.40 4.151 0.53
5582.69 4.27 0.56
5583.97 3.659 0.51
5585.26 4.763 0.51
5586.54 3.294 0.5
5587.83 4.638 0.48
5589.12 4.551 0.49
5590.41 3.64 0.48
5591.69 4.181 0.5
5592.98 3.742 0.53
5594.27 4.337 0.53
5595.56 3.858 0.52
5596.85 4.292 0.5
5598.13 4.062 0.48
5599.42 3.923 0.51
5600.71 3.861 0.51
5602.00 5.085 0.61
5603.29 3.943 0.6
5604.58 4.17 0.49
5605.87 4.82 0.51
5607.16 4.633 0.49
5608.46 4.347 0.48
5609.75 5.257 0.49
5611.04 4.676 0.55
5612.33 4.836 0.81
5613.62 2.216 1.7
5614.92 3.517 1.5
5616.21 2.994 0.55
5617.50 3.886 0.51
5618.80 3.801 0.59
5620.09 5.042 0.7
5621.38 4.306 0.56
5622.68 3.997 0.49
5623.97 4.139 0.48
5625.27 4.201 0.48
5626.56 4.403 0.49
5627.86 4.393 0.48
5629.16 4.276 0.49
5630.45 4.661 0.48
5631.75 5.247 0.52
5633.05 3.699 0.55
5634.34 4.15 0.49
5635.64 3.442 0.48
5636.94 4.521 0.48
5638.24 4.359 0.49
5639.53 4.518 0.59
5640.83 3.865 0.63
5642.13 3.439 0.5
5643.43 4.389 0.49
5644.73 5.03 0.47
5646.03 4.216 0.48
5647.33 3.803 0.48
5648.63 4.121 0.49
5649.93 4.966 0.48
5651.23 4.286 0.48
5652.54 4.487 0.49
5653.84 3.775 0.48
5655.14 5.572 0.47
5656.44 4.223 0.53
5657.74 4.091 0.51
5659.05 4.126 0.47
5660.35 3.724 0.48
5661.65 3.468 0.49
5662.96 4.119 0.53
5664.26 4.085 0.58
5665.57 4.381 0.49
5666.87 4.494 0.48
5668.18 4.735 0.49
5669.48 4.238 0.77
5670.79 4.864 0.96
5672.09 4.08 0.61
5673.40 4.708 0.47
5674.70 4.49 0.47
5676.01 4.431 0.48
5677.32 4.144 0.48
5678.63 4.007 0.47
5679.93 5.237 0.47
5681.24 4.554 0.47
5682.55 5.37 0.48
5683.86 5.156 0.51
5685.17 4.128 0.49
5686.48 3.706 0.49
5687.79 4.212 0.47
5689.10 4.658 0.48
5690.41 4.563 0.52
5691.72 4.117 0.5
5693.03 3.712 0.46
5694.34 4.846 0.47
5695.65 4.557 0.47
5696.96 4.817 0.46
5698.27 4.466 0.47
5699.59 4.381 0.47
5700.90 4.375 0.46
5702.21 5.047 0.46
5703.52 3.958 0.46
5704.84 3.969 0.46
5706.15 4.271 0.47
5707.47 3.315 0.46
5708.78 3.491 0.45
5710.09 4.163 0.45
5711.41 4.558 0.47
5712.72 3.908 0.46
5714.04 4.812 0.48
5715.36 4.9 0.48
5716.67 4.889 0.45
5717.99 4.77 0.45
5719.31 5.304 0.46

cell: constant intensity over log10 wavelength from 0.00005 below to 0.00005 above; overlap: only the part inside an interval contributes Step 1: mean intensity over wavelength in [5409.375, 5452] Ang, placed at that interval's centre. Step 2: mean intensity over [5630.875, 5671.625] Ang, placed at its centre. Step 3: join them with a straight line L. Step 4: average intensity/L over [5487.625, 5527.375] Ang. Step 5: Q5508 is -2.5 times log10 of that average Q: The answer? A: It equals 0.07 mag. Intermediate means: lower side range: 4.29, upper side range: 4.27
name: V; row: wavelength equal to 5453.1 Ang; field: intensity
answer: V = 4.522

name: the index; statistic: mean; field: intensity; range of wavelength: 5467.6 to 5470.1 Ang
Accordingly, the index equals 4.39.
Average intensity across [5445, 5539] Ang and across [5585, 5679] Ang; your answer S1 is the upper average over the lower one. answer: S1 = 1.04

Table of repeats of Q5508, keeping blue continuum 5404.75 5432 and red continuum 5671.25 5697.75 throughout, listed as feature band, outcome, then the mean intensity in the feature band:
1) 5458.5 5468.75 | 0.091 mag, 3.98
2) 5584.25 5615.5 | 0.058 mag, 4.19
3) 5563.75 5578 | -0.065 mag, 4.67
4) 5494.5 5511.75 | 0.034 mag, 4.22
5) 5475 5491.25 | 0.093 mag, 3.98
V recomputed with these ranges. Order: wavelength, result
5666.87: 4.494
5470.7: 4.461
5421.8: 3.818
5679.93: 5.237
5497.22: 4.576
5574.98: 4.9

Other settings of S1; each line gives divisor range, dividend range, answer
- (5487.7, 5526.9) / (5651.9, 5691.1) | 1.09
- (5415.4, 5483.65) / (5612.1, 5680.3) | 1.01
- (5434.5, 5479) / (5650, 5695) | 1.06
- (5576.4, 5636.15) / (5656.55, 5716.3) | 1.03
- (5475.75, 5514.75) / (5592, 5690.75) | 1.06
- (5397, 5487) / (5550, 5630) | 1.02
